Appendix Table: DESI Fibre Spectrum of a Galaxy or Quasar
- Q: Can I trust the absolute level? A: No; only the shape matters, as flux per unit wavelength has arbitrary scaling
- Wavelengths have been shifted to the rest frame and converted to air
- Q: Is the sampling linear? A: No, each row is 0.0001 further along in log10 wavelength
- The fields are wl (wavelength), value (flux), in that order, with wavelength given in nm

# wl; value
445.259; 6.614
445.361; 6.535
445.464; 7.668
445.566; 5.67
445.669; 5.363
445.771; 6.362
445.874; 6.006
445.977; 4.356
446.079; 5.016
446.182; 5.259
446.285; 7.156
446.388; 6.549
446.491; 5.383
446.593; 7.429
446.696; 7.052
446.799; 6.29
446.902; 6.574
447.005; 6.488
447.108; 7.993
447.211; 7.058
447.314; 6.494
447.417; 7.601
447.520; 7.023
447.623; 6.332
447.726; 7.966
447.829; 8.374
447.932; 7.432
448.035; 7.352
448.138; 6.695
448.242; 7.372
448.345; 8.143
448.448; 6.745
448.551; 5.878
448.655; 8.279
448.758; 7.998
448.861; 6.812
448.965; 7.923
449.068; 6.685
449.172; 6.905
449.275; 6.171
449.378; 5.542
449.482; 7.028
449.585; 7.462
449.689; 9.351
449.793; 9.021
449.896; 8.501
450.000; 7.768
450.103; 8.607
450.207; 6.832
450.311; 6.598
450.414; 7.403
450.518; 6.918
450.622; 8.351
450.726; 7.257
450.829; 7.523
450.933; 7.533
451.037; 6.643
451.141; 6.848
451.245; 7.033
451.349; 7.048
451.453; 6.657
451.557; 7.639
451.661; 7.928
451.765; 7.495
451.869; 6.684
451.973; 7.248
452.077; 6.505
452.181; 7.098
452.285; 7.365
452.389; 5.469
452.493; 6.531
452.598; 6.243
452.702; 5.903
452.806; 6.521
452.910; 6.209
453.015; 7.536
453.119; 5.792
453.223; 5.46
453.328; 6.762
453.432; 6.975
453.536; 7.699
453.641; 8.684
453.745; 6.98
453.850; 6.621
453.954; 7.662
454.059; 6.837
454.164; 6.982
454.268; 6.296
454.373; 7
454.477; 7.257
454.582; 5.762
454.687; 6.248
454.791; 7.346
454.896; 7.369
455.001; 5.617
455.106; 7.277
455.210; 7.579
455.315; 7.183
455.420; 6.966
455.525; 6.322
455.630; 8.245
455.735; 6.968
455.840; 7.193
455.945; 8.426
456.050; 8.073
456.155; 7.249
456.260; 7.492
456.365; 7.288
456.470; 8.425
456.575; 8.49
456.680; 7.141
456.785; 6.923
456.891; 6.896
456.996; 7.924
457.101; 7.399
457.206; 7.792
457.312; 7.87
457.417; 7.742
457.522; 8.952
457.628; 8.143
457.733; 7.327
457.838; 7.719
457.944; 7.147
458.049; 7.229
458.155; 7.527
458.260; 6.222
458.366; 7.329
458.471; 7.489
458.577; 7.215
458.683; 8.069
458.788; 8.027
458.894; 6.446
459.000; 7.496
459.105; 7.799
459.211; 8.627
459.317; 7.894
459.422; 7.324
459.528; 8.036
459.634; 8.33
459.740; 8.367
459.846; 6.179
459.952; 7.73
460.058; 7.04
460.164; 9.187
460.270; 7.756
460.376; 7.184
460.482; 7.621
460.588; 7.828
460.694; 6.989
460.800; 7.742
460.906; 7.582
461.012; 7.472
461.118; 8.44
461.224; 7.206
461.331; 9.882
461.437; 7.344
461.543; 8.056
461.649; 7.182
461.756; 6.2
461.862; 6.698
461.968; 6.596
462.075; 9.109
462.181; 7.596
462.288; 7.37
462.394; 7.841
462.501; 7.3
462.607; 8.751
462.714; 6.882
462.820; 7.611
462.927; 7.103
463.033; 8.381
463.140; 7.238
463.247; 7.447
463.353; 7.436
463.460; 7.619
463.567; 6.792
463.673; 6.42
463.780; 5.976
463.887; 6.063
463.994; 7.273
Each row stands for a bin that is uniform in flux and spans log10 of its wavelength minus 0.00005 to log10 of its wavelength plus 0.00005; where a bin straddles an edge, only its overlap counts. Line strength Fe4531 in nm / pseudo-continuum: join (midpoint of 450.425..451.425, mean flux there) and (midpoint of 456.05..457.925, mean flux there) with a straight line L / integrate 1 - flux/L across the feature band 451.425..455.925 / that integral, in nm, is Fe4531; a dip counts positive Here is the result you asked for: 0.33 nm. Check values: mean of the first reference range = 7.23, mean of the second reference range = 7.69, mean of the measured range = 6.9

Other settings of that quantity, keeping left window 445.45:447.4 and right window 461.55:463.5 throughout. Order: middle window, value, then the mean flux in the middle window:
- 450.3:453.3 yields -0.079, 6.88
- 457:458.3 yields -0.089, 7.62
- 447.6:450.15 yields -0.379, 7.47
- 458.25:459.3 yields -0.048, 7.53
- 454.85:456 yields -0.037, 7.19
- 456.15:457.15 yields -0.068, 7.54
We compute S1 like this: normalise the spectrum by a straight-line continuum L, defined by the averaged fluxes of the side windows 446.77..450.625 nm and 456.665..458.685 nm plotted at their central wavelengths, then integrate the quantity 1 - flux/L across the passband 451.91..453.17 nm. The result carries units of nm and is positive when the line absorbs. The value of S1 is 0.15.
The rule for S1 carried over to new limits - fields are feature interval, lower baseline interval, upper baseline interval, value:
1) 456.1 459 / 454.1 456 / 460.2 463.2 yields -0.12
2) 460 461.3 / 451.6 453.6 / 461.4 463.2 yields -0.06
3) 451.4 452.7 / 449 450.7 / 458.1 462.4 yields 0.11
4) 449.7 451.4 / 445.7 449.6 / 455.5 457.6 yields -0.11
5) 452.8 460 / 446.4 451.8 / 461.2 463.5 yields 0.11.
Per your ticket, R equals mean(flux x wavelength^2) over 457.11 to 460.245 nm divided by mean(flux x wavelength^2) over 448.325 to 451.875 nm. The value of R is 1.08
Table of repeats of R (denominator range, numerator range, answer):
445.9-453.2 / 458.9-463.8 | 1.14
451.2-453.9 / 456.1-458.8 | 1.13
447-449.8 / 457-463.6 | 1.10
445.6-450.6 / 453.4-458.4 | 1.08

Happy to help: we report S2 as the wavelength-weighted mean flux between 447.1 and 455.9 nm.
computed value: 7.11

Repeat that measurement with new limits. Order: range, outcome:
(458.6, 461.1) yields 7.69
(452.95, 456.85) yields 7.13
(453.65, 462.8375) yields 7.48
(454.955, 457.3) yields 7.42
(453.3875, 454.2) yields 7.31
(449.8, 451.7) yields 7.43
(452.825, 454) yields 6.93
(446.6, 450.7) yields 7.31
